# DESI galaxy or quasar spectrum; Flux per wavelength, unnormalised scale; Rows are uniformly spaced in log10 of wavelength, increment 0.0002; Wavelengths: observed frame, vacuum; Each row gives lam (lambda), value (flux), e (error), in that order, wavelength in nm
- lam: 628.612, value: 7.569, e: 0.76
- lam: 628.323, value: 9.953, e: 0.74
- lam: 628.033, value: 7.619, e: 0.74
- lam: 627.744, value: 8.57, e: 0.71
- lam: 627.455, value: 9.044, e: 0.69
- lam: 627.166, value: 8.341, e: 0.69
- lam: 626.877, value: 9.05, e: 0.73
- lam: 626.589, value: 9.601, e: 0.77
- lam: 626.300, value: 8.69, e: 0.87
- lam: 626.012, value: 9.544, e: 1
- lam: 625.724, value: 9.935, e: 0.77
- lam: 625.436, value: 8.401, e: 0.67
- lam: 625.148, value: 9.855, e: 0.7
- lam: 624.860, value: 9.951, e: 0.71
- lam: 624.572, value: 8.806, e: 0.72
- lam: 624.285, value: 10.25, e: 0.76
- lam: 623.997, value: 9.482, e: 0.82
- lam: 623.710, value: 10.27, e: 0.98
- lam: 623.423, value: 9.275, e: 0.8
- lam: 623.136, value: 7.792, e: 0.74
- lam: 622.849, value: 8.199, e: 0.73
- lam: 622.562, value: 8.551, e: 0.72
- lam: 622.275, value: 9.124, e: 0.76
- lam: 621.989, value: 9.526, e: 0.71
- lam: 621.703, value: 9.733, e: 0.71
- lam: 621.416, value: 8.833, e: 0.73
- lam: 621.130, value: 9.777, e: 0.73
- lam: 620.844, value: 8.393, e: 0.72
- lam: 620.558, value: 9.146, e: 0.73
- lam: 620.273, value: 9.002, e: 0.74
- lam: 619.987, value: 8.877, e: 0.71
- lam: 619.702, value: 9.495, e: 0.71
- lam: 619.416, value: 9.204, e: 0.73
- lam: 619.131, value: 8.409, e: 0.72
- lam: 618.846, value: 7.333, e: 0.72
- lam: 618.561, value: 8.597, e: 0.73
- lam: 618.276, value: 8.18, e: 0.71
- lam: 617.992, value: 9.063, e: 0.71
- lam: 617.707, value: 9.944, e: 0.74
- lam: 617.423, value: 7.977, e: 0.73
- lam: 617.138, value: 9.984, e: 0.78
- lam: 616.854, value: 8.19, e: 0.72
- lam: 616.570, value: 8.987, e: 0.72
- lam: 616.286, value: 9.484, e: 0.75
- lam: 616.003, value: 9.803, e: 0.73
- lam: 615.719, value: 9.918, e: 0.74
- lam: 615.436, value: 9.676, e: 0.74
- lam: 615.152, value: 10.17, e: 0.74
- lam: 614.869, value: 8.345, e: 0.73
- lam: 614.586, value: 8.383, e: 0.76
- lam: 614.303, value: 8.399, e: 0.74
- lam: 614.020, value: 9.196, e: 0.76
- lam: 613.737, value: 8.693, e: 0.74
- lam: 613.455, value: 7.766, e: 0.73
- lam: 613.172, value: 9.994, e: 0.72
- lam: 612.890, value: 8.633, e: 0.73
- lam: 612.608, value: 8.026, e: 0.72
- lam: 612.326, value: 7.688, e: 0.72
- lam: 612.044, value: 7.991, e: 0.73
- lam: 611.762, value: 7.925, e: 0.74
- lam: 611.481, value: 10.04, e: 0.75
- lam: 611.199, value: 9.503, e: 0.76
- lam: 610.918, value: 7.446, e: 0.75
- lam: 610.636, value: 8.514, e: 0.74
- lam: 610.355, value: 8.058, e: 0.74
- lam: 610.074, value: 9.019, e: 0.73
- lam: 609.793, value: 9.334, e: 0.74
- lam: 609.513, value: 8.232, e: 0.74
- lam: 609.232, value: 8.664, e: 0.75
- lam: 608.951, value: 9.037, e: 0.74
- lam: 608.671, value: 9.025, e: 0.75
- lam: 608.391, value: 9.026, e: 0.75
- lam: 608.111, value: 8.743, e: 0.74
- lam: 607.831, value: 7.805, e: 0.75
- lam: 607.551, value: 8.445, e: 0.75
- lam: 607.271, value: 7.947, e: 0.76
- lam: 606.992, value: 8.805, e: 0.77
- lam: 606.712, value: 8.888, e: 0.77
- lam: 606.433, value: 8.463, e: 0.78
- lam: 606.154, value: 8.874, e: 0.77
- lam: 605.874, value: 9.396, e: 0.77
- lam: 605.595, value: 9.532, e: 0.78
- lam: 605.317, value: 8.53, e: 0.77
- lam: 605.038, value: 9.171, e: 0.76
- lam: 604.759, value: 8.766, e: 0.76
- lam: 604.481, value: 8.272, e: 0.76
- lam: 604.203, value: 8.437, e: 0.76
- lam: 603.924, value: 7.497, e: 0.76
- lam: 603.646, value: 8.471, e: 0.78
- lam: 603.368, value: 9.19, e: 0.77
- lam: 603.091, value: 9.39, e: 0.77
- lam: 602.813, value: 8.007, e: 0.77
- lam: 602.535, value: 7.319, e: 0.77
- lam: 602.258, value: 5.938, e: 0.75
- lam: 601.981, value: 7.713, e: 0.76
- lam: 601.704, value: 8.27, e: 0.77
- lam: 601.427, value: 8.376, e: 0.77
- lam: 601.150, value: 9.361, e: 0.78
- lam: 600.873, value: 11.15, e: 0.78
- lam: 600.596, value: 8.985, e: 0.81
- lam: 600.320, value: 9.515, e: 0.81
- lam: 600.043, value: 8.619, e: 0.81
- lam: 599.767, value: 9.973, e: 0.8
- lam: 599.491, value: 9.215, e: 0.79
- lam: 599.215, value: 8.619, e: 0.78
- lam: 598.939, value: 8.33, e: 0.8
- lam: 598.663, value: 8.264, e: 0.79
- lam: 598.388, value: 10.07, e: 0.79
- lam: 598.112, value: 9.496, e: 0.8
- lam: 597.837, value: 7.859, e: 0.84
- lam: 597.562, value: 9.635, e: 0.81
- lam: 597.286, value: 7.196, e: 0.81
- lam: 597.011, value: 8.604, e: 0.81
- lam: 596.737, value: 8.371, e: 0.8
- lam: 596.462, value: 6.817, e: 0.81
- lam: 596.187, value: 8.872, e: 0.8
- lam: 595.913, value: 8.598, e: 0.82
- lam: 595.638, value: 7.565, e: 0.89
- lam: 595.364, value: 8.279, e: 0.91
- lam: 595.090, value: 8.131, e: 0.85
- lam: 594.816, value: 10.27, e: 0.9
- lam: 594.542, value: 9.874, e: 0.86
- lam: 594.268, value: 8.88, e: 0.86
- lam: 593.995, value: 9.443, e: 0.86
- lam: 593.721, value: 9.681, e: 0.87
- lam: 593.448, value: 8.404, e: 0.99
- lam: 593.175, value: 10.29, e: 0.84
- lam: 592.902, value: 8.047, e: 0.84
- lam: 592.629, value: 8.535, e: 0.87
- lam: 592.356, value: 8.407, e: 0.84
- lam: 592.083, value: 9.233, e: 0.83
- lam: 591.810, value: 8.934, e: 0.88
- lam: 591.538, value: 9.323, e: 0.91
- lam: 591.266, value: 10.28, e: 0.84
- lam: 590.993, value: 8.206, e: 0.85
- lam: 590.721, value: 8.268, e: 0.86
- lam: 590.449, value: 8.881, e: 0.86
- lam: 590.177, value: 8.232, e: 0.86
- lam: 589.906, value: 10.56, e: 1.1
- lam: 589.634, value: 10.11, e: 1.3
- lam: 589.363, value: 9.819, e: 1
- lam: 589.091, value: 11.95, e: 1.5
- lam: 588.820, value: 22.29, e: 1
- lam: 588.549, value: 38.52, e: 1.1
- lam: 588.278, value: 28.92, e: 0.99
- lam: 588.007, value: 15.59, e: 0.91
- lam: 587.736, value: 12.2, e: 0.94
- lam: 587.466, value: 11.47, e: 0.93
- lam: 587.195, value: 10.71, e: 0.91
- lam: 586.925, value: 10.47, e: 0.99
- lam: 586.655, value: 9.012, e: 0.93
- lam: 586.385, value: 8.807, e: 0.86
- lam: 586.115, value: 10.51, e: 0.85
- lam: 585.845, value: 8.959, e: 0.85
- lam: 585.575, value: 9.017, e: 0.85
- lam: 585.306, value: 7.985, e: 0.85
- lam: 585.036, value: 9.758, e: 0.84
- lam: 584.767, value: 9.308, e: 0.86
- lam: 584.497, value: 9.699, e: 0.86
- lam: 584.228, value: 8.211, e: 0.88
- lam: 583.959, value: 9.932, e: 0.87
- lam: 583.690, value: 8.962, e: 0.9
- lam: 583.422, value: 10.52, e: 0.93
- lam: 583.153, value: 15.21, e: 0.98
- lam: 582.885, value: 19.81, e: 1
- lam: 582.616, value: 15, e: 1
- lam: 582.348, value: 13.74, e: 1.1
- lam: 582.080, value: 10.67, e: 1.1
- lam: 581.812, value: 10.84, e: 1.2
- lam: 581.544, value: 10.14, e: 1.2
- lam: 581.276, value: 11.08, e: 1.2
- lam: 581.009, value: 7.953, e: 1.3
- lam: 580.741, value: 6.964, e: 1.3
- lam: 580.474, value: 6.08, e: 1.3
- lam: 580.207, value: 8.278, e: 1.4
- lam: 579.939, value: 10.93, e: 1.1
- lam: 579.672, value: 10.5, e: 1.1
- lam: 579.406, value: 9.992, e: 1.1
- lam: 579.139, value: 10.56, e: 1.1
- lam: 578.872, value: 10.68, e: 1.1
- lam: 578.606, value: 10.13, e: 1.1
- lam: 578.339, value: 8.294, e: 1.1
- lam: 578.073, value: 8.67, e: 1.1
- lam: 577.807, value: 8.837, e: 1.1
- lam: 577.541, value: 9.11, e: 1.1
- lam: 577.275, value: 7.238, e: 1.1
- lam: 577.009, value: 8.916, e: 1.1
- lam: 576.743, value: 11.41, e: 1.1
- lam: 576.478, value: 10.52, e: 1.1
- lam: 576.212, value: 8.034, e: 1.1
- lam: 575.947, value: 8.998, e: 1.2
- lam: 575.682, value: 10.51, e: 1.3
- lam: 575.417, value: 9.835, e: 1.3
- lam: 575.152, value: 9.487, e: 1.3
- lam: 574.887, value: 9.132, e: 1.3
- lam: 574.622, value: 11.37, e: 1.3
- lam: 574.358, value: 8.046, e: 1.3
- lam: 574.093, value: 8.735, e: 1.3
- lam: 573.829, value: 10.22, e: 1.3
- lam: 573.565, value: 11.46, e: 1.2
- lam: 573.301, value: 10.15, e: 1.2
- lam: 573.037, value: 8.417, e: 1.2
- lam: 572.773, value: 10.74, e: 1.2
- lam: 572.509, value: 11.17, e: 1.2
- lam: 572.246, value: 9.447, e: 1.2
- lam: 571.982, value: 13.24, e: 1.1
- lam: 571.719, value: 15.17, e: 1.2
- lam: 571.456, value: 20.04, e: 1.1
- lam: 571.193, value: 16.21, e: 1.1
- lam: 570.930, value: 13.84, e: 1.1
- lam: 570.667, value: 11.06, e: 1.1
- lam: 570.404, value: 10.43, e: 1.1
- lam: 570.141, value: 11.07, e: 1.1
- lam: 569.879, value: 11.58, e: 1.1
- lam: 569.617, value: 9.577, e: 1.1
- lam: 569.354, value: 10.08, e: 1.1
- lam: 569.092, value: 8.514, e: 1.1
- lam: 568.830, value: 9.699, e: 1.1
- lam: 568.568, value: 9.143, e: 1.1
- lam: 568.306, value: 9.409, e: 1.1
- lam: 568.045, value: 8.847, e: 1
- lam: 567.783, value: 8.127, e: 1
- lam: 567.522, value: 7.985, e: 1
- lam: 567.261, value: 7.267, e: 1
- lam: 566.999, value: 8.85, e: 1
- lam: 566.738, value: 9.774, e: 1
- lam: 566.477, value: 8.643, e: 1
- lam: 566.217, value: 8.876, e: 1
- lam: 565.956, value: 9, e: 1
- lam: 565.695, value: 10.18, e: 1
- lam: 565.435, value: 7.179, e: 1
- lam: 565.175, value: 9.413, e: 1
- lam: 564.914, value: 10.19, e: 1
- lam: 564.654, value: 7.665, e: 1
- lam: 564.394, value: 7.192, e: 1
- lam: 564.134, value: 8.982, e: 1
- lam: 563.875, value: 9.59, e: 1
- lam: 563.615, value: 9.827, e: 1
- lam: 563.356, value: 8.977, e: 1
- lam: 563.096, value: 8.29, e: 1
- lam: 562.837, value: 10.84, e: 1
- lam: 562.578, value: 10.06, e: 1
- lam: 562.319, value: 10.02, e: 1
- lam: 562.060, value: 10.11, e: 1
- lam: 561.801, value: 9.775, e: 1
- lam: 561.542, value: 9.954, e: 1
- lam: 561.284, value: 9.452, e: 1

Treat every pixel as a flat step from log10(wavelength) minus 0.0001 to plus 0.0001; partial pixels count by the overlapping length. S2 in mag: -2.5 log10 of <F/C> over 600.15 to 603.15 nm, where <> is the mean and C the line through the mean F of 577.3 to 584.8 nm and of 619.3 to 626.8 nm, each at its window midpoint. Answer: 0.150 mag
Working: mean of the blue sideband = 10.3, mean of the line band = 8.52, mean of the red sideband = 9.22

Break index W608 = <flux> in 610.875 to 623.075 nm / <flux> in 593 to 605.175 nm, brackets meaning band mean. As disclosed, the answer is 1.0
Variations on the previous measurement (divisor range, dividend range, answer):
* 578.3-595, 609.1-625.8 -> 0.81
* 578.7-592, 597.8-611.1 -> 0.75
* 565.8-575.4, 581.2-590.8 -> 1.19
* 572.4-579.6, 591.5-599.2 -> 0.91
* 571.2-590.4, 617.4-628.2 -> 0.80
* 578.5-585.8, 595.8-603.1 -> 0.82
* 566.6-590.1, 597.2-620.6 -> 0.79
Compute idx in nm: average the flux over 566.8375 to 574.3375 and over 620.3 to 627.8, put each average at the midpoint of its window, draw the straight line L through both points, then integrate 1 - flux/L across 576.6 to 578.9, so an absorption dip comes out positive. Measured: 0.28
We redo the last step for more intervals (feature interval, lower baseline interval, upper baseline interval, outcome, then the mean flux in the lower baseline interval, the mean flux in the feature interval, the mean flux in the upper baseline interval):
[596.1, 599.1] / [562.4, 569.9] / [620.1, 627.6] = 0.207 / 9.06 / 8.5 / 9.17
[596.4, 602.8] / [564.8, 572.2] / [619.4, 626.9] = 0.757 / 10.5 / 8.6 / 9.22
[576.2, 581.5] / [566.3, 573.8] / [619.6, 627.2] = 0.609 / 10.7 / 9.25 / 9.19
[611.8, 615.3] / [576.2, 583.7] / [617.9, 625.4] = 0.265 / 10.4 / 8.59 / 9.03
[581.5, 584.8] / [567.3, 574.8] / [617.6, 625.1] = -0.454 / 10.8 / 11.8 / 9.05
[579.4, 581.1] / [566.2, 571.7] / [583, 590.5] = 0.455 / 10.6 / 8.59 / 12.4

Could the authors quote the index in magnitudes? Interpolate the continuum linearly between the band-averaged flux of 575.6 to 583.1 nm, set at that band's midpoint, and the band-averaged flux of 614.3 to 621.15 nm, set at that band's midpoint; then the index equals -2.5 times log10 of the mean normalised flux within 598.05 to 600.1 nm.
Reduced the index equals 0.06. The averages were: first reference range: 10.2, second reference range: 8.99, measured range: 9.08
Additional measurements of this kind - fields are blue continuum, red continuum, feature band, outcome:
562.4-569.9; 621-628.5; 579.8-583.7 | -0.22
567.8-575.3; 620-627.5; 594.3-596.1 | 0.15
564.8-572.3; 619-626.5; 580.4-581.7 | 0.18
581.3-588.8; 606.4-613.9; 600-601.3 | 0.07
